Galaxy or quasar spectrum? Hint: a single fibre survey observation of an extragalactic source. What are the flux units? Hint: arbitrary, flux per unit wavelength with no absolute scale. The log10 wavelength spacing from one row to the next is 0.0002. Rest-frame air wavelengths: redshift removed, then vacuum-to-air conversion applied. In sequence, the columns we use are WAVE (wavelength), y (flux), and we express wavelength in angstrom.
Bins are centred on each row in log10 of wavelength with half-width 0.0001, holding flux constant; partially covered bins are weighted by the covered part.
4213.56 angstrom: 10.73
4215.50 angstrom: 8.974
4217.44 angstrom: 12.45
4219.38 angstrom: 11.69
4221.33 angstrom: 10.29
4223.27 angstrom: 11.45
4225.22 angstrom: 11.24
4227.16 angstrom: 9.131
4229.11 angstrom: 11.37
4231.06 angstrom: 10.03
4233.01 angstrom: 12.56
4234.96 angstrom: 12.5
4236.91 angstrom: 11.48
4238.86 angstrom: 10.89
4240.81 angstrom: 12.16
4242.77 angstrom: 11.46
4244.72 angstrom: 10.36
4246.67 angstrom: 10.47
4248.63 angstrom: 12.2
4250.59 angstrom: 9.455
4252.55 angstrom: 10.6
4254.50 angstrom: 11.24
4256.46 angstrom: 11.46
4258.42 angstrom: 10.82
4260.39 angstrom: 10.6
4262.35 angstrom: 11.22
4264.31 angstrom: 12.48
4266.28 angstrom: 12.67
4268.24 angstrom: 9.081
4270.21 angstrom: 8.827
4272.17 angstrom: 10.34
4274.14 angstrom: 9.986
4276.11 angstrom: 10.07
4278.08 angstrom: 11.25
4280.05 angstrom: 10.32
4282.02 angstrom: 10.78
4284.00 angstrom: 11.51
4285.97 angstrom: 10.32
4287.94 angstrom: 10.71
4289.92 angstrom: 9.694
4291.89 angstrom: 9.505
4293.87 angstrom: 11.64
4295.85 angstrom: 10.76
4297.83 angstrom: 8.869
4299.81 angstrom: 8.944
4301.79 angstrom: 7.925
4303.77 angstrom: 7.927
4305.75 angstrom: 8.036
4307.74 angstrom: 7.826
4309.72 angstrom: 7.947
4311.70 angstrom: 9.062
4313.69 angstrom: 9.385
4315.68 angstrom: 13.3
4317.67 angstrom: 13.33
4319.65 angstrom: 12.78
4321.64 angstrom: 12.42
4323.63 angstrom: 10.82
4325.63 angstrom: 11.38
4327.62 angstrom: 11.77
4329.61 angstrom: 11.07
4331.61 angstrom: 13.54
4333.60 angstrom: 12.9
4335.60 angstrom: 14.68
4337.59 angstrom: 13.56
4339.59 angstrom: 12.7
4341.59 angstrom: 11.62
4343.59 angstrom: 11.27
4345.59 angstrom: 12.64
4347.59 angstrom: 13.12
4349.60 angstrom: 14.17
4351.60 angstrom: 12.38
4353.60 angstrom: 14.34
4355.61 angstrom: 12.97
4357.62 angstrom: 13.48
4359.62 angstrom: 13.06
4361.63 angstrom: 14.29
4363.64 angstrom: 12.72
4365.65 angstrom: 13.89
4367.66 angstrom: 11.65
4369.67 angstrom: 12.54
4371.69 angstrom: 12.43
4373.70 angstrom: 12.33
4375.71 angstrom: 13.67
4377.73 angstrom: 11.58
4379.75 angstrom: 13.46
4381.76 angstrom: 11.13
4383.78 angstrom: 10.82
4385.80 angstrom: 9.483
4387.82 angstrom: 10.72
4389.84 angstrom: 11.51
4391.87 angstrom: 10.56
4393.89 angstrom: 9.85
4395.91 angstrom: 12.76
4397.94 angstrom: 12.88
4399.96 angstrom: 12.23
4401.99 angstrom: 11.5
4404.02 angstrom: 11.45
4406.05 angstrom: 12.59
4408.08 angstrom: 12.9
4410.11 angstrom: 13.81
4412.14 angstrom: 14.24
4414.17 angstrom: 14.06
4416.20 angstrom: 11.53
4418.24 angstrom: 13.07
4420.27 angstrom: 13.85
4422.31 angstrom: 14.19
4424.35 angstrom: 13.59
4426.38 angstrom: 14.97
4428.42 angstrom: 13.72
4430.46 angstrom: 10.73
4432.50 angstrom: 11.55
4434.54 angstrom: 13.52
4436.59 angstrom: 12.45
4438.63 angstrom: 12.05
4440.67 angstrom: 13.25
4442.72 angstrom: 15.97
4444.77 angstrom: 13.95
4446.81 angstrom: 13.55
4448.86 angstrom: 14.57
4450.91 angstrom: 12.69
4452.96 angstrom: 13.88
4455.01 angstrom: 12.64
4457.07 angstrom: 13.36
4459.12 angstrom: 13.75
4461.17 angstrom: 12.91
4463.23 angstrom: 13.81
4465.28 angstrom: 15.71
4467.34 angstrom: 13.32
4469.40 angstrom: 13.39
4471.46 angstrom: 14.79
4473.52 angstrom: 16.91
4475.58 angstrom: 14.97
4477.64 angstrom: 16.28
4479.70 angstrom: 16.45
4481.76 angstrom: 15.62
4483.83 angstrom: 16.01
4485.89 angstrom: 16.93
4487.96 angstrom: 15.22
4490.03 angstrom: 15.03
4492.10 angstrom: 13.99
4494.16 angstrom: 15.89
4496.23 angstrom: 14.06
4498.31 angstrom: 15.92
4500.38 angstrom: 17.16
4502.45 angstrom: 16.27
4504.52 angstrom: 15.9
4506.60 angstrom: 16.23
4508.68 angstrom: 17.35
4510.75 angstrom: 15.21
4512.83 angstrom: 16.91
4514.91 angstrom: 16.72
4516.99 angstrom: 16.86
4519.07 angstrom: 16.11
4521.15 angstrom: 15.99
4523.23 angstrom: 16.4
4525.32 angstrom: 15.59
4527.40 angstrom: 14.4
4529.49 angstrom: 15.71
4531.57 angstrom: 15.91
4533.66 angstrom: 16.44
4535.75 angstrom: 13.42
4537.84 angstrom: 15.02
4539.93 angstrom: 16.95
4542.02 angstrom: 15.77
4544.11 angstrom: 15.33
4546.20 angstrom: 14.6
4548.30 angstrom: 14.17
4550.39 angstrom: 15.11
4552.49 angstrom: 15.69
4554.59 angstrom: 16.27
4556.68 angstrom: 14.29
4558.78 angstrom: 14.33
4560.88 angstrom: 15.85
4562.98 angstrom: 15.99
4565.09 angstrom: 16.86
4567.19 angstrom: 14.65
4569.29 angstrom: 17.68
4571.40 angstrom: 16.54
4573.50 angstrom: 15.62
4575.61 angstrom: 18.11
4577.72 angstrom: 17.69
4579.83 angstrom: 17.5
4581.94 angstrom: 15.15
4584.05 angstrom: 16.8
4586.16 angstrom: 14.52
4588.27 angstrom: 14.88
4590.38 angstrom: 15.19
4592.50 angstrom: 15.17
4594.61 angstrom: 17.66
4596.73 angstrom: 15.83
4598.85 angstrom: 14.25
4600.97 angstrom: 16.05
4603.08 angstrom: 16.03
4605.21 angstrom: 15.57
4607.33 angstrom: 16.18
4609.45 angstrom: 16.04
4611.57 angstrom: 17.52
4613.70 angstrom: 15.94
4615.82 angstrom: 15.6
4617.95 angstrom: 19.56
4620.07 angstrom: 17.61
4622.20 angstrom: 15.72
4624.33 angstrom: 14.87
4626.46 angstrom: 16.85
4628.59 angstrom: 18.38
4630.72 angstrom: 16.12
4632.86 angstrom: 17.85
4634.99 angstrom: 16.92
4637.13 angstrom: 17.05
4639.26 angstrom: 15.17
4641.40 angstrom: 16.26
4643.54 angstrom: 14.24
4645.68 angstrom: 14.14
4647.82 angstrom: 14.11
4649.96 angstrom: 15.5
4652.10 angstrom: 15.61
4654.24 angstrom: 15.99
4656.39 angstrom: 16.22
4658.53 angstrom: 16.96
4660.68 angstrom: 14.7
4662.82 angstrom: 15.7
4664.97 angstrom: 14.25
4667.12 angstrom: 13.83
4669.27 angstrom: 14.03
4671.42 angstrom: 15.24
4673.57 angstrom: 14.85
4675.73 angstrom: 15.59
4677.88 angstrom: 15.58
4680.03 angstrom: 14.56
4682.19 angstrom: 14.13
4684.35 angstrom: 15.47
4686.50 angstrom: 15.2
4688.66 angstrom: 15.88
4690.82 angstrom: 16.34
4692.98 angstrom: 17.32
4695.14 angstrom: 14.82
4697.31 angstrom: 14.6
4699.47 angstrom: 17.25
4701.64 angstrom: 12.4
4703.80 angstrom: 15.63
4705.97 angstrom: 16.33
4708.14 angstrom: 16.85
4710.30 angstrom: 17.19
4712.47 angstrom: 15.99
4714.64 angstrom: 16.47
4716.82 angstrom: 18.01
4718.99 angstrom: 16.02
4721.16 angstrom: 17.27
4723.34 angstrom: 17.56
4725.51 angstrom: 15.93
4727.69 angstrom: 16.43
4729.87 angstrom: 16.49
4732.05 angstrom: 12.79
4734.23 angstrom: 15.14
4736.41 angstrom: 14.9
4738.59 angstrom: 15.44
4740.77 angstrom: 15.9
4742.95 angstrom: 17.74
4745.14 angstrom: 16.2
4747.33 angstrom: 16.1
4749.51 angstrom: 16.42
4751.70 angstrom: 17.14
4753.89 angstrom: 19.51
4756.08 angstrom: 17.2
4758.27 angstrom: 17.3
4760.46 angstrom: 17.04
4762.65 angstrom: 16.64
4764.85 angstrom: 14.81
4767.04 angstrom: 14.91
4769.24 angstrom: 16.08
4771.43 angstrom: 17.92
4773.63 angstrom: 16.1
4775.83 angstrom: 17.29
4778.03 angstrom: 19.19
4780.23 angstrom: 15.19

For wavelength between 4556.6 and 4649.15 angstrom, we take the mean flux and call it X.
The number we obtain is 16.1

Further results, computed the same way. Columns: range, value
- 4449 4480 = 14.3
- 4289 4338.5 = 10.8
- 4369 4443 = 12.5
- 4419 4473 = 13.6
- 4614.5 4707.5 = 15.7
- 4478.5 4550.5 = 15.7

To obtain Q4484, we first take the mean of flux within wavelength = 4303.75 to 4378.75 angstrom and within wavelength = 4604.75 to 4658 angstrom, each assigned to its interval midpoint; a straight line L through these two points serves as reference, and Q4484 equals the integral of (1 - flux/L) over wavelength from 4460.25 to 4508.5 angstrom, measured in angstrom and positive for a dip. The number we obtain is -4.2 angstrom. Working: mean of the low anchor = 12.1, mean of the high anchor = 16.2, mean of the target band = 15.4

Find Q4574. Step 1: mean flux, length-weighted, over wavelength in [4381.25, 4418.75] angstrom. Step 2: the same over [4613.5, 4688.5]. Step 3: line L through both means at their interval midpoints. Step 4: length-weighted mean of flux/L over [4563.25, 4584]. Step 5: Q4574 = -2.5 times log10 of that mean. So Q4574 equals -0.14 mag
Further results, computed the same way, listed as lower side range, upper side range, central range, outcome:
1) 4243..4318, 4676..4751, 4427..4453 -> -0.07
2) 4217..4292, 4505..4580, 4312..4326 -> 0.02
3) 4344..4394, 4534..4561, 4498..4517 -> -0.14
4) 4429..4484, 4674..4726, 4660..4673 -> 0.07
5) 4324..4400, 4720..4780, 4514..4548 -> -0.11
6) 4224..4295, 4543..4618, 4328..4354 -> -0.06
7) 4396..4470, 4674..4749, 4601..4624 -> -0.11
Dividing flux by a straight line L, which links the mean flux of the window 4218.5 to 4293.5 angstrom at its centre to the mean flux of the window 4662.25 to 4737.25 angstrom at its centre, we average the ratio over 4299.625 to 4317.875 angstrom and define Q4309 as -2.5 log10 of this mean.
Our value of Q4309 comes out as 0.233 mag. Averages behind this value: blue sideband 10.9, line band 9.22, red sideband 15.6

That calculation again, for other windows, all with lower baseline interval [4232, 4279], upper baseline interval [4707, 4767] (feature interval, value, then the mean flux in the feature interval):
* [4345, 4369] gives -0.092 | 13.2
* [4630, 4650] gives -0.028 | 15.7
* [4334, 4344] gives -0.080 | 12.9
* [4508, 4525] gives -0.175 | 16.4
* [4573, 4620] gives -0.098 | 16.3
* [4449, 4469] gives -0.024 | 13.6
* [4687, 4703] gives 0.032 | 15.5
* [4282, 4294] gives 0.086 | 10.5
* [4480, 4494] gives -0.144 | 15.5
